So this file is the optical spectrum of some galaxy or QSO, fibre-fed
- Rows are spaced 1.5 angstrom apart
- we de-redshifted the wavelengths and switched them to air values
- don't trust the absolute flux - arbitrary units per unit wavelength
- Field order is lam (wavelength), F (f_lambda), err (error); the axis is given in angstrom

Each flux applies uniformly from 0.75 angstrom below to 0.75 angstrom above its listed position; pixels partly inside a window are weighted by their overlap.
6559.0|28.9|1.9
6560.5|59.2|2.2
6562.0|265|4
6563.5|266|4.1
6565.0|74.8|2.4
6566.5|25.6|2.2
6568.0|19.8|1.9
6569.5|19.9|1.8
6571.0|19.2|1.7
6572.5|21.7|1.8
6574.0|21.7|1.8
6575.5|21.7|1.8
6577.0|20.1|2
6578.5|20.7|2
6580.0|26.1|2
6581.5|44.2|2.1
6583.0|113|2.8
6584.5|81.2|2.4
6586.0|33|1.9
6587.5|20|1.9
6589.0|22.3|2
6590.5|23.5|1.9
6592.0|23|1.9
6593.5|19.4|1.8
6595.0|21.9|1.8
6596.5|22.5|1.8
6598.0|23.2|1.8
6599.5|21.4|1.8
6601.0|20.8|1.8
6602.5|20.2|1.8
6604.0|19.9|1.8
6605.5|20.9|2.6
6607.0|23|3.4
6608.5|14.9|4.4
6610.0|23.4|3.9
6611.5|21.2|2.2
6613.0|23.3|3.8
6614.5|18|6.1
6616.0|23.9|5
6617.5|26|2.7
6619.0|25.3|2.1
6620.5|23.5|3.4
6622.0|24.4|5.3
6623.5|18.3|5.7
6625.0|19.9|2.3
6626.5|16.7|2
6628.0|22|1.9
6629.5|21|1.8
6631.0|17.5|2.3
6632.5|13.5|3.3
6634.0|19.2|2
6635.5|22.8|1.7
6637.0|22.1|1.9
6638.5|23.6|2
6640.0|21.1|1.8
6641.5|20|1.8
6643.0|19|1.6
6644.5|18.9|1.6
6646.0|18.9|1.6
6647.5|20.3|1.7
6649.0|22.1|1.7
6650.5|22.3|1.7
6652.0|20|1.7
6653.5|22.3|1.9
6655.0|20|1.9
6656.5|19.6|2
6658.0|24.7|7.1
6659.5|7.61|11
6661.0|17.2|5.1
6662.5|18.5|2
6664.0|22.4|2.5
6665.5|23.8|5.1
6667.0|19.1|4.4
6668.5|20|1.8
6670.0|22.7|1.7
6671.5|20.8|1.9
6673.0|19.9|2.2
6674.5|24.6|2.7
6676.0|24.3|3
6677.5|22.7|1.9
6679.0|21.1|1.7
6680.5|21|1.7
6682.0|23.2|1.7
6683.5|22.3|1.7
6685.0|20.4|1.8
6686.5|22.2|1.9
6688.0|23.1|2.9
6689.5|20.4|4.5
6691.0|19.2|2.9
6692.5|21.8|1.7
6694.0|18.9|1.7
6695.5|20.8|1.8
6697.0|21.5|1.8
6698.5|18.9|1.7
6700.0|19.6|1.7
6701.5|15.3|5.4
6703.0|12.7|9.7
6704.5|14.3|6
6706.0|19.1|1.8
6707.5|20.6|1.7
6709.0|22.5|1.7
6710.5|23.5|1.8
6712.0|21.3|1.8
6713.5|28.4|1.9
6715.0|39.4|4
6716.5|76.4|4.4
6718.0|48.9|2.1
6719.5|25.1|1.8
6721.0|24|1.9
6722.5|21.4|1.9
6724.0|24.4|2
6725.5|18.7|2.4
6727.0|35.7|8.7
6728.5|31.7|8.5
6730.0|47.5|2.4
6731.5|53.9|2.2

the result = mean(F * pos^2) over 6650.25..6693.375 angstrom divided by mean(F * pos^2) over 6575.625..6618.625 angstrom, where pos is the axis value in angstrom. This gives 0.76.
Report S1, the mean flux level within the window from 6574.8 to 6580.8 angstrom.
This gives 22.3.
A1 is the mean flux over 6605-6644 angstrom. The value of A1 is 20.9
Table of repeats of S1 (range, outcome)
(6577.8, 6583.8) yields 51.5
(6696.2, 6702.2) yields 18.9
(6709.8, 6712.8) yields 22.5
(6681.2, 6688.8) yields 22.2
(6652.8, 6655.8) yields 21.1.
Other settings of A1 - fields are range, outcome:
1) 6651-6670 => 19.8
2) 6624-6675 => 20.1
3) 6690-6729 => 25.5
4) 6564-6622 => 29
